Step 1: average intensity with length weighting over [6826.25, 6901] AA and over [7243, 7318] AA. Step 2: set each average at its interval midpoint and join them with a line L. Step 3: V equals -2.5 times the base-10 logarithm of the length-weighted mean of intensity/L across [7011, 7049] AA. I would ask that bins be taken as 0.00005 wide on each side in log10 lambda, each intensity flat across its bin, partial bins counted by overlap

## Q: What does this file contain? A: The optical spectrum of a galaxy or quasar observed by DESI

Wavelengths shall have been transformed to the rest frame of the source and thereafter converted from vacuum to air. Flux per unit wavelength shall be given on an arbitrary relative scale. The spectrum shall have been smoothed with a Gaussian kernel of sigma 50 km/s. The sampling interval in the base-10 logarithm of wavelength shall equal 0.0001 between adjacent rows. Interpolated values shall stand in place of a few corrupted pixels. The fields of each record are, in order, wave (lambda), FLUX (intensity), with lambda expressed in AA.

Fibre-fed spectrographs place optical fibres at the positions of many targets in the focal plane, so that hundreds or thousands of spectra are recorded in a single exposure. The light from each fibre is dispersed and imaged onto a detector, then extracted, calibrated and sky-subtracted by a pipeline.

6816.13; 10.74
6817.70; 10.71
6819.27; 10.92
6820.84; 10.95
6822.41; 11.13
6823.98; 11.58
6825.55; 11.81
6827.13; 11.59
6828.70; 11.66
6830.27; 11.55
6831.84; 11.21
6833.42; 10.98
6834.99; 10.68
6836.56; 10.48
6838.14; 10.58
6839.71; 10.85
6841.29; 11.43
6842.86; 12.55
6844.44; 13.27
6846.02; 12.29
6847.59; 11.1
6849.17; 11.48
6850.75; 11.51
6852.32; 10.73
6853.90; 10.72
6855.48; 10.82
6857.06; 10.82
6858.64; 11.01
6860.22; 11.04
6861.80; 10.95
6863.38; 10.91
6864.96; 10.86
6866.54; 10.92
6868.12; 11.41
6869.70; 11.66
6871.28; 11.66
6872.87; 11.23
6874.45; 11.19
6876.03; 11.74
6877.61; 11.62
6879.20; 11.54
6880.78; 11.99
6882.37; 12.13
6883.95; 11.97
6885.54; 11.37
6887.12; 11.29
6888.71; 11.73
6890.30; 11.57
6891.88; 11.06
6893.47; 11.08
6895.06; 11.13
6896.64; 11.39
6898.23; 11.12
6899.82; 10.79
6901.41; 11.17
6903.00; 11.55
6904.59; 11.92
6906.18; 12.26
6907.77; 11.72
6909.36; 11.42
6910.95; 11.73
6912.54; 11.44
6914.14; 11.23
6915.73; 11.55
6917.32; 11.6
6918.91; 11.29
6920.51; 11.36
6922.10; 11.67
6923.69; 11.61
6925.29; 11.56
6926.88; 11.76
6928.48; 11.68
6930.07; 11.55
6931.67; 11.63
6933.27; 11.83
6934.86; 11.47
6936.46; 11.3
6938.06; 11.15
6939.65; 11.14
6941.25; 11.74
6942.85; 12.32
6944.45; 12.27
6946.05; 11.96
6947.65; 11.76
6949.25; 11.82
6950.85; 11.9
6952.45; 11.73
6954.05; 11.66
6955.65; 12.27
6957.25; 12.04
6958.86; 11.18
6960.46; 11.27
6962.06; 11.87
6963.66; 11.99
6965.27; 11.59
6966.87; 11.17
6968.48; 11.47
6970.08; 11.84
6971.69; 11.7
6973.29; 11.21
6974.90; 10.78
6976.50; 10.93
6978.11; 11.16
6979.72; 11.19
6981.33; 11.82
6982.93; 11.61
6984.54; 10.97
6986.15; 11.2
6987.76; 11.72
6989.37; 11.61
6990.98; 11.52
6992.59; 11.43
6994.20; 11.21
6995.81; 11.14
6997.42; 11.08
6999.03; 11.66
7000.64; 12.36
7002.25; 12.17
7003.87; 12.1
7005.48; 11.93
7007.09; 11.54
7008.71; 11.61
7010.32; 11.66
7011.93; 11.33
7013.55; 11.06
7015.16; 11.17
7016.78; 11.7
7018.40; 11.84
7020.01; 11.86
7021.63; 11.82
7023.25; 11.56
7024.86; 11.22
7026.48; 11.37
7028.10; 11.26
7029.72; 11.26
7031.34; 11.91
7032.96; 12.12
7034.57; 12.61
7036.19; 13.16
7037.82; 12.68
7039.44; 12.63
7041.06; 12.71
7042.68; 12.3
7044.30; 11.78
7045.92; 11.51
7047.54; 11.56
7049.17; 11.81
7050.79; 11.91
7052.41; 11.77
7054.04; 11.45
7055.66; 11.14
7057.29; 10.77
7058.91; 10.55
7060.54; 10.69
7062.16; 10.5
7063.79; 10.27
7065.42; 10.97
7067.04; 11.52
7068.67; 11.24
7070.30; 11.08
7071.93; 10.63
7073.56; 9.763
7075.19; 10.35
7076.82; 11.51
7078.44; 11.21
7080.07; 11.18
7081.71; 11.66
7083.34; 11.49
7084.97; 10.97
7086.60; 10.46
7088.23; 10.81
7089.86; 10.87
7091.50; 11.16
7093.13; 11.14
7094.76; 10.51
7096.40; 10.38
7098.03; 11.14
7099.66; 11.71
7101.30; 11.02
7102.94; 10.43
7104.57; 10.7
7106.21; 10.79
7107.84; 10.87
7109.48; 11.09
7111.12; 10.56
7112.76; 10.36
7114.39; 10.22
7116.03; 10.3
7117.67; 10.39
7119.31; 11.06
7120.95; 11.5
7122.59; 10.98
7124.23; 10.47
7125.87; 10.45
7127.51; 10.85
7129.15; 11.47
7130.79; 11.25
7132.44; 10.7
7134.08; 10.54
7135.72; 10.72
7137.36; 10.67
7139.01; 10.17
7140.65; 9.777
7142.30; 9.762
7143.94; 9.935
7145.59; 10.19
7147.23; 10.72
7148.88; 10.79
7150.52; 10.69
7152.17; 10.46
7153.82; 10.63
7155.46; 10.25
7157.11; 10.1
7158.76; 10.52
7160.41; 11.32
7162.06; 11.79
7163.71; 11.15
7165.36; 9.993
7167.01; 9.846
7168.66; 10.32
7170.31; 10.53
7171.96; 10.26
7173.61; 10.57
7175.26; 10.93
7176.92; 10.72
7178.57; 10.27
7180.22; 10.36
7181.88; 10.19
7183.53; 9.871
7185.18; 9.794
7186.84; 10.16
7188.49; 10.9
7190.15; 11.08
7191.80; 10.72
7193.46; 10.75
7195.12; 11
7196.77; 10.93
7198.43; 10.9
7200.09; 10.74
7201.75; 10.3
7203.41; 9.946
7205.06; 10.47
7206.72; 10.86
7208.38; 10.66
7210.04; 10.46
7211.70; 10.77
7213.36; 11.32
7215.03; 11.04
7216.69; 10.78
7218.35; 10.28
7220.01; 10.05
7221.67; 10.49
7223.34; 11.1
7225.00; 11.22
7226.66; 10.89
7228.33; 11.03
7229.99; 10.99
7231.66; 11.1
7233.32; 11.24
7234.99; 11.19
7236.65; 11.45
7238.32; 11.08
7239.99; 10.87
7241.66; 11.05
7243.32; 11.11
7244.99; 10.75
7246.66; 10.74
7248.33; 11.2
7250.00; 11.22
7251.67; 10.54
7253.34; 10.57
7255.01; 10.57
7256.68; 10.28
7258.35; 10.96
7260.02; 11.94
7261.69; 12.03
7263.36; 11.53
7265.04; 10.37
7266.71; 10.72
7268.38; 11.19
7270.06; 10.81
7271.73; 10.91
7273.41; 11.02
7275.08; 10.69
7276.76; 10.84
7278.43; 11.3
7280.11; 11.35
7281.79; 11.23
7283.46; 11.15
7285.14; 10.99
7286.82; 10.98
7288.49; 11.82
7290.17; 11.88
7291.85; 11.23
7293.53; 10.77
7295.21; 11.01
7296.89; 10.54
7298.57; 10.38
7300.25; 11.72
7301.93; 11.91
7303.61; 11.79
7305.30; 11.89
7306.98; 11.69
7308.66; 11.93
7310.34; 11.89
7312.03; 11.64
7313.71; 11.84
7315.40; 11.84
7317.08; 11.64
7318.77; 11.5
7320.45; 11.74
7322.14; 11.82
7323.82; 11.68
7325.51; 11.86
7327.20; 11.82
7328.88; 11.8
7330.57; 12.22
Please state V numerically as -0.05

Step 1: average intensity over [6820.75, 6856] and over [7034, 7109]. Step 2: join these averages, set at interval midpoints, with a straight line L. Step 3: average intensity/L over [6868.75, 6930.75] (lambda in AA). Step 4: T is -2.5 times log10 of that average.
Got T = -0.019 mag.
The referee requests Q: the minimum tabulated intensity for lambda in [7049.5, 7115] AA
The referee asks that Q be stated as 9.763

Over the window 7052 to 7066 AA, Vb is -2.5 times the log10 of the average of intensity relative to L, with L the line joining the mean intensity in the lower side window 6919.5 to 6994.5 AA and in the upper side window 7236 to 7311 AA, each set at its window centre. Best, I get 0.055 mag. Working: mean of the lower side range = 11.6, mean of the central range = 10.9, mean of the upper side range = 11.2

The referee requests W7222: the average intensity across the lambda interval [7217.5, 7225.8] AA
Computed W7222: 10.6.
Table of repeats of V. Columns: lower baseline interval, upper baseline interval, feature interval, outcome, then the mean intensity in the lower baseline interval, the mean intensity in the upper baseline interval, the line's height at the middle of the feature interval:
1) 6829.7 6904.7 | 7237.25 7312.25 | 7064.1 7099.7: 0.03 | 11.3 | 11.2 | 11.2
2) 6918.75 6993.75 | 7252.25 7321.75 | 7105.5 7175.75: 0.08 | 11.6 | 11.3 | 11.4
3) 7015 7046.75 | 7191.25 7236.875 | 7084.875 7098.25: 0.07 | 11.9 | 10.8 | 11.6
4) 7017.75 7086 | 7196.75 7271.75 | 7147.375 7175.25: 0.05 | 11.5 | 10.9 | 11.1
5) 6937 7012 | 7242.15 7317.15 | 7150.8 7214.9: 0.07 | 11.6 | 11.2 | 11.3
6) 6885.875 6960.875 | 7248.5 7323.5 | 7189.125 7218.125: 0.06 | 11.6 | 11.3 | 11.3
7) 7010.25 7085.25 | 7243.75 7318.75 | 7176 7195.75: 0.08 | 11.5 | 11.2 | 11.3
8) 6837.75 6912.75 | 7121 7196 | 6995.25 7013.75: -0.06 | 11.4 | 10.6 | 11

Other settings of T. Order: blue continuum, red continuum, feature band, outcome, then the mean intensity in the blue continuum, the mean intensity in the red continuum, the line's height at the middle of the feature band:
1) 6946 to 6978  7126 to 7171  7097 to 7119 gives 0.00 mag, 11.6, 10.6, 10.8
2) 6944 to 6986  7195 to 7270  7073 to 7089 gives 0.03 mag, 11.6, 10.9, 11.3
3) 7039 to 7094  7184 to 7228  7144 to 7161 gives 0.04 mag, 11.2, 10.7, 10.9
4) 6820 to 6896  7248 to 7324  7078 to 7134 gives 0.04 mag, 11.4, 11.3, 11.3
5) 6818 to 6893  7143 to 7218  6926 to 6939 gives -0.04 mag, 11.3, 10.6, 11.2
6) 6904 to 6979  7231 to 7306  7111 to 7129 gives 0.06 mag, 11.6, 11.1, 11.3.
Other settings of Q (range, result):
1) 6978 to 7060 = 10.55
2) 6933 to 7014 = 10.78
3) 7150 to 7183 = 9.846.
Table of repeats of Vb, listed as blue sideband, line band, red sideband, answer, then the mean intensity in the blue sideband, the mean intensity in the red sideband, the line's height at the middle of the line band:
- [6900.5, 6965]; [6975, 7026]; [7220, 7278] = 0.00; 11.7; 11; 11.5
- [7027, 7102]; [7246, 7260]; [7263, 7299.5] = 0.02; 11.3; 11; 11.1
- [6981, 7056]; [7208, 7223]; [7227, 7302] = 0.05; 11.7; 11.1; 11.2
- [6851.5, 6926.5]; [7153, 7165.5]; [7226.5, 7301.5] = 0.04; 11.4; 11.1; 11.1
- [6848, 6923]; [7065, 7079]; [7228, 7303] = 0.03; 11.4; 11.1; 11.2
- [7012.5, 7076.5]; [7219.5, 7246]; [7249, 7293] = 0.02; 11.5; 11.1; 11.1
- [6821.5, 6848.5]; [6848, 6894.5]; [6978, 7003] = 0.01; 11.5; 11.5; 11.5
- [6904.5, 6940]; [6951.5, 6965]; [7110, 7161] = -0.03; 11.6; 10.6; 11.4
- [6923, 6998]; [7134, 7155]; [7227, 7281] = 0.08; 11.5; 11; 11.2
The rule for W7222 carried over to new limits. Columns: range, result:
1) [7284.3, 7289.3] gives 11.3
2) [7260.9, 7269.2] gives 11.2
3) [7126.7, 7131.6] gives 11.2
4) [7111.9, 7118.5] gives 10.3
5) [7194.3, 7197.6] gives 11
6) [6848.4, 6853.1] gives 11.3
